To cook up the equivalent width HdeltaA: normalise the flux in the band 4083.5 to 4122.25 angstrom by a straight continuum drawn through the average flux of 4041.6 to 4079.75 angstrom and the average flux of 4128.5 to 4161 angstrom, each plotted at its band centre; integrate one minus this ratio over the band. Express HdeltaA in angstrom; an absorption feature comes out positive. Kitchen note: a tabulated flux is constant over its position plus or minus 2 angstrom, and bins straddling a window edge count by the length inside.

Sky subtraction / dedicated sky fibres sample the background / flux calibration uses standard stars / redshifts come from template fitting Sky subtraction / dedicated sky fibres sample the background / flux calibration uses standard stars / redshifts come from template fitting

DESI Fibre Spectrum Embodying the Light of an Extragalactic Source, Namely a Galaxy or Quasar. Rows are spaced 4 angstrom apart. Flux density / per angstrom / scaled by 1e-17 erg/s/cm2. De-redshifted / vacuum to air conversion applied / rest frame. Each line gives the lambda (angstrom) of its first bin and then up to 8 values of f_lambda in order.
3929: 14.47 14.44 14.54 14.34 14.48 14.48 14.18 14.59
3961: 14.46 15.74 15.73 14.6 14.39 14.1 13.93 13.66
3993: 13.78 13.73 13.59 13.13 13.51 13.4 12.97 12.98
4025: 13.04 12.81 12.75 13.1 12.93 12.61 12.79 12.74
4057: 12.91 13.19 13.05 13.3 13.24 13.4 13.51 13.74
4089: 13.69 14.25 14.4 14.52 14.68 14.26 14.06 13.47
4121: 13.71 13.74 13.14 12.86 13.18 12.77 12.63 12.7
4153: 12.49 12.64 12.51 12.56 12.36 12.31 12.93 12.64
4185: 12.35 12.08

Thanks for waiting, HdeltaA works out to -3.6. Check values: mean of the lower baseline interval 13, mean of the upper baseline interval 12.8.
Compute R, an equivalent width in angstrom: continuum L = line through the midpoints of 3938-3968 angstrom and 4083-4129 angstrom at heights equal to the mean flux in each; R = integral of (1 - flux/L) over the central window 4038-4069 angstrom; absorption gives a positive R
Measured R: 2.8 angstrom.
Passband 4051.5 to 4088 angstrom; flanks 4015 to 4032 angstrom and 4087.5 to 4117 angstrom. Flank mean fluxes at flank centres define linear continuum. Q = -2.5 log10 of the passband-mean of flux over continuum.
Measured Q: 0.04 mag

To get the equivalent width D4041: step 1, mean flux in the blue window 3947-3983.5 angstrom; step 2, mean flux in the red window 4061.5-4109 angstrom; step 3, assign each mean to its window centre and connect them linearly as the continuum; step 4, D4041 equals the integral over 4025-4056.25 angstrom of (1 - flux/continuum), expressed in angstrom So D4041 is 2.9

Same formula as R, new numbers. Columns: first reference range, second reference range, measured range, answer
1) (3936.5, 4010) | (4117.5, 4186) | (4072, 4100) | -0.9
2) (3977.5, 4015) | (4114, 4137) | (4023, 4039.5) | 0.8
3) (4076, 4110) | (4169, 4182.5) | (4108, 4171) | 0.9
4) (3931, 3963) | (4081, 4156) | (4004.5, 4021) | 1.0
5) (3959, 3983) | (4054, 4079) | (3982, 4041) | 3.4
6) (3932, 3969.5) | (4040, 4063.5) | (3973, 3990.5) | 0.0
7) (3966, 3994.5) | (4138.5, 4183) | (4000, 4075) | 4.1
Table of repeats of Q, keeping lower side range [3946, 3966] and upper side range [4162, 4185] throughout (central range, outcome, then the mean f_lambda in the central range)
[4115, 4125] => -0.05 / 13.6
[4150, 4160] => 0.01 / 12.6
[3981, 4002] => 0.04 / 13.8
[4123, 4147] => -0.01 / 13.1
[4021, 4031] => 0.08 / 12.9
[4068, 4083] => 0.01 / 13.4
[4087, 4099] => -0.06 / 14.1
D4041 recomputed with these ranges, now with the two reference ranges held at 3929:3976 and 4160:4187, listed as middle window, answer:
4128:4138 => -0.10 angstrom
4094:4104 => -0.92 angstrom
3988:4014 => 1.20 angstrom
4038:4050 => 0.85 angstrom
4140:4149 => 0.08 angstrom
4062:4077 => 0.34 angstrom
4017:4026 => 0.65 angstrom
